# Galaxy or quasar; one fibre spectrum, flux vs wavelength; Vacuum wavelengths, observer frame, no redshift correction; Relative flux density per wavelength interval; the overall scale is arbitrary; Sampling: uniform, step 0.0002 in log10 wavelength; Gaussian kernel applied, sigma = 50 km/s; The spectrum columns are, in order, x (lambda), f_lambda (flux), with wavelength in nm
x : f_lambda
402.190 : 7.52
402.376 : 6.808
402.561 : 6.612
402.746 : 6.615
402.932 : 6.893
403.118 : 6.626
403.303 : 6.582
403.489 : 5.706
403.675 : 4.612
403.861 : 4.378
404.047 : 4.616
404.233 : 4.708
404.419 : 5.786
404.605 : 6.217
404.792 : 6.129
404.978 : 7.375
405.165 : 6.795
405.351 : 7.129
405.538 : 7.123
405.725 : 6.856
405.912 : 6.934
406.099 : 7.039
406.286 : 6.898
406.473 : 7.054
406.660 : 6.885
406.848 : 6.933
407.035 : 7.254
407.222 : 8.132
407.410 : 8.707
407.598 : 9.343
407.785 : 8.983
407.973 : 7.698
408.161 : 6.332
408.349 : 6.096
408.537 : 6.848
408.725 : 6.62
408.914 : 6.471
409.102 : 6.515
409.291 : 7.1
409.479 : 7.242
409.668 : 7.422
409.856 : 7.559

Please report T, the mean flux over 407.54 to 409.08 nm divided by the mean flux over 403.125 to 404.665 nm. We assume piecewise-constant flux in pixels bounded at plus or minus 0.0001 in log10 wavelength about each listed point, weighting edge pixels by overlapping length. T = 1.3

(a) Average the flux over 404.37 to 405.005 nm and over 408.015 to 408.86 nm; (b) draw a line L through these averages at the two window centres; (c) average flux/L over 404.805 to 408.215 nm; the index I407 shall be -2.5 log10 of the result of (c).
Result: -0.15 mag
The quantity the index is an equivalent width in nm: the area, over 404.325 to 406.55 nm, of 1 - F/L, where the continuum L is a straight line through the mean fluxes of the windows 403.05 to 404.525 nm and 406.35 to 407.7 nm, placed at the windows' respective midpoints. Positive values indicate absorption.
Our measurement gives -0.07 nm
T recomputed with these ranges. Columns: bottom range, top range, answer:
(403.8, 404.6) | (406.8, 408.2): 1.59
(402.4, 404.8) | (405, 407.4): 1.23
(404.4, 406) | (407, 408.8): 1.13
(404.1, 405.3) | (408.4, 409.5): 1.10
